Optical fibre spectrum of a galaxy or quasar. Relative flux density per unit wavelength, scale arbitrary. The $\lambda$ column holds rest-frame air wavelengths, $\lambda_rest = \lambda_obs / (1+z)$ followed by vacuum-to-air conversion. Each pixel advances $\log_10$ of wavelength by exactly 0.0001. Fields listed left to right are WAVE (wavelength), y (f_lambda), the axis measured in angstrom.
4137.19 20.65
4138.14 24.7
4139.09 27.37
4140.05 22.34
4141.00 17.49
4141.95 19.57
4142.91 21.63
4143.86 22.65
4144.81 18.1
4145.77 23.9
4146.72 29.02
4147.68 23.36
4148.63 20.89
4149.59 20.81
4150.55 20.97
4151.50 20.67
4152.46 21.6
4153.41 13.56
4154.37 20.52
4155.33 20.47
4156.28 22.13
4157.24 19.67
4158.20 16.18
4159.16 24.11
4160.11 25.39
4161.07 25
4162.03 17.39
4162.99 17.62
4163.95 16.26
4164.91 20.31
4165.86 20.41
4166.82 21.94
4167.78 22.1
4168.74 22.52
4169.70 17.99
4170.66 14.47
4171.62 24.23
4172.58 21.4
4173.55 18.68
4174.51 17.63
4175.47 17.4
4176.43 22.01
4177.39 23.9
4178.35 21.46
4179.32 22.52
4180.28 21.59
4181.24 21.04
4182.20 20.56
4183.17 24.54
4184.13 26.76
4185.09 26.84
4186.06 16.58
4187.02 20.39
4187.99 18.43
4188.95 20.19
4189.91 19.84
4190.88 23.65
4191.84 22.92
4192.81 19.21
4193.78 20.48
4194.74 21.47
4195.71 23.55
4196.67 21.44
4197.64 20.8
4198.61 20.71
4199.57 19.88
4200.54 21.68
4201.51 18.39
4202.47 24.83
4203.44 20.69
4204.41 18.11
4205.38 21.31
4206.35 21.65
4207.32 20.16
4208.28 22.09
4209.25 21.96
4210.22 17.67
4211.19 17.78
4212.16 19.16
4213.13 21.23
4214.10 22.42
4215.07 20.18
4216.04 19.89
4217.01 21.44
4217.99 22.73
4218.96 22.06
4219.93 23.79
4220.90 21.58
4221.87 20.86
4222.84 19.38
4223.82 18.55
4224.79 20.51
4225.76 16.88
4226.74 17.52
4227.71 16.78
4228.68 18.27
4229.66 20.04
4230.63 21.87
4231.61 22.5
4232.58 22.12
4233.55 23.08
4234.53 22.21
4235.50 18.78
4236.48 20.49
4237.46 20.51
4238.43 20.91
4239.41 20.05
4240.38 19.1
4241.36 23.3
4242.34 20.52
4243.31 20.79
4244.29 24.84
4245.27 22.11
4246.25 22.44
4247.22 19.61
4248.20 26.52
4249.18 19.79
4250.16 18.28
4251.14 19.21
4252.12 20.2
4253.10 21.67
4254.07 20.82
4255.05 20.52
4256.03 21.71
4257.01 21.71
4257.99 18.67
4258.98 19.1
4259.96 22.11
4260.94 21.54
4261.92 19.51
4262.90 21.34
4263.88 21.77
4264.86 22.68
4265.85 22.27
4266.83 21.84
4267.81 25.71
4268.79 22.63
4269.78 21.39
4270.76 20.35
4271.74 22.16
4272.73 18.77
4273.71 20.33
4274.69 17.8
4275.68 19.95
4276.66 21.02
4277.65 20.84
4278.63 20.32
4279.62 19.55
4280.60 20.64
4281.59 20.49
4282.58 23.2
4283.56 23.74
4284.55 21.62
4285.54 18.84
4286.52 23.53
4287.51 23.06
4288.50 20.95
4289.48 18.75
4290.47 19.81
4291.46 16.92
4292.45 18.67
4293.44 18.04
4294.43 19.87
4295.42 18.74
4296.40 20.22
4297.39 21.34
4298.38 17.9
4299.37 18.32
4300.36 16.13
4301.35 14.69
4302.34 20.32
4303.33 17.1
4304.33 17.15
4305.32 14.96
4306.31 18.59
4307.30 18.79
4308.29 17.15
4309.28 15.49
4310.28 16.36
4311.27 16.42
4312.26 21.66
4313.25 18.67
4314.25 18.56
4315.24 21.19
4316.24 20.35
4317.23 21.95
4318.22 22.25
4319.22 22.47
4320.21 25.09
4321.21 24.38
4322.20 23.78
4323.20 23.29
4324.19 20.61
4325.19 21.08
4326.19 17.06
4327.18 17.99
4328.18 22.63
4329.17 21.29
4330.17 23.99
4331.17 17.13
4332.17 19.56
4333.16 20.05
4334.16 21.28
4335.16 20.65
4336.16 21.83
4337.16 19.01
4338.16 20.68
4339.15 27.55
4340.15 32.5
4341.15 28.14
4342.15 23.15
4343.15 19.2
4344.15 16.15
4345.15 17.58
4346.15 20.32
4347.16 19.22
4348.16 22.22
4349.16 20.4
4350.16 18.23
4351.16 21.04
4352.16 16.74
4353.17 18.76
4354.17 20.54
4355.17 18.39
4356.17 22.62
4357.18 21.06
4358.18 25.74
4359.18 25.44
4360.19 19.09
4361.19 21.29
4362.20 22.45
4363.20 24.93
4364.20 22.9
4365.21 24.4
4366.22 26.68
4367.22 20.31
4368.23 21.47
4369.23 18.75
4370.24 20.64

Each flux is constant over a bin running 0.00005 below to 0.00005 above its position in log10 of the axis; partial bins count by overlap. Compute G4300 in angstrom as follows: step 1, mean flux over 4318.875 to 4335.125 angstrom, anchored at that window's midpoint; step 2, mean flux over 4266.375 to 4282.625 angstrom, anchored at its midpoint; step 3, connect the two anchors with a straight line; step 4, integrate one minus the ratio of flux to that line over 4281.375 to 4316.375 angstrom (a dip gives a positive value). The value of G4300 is 3.4 angstrom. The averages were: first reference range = 20.9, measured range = 19.1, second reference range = 21.3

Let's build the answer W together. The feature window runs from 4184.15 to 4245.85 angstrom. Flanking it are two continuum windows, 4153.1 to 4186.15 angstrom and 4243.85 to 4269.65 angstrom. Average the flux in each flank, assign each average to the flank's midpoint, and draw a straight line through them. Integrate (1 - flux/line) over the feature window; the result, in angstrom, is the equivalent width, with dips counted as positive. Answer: 0.9 angstrom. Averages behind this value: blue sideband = 20.8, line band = 20.8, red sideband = 21.5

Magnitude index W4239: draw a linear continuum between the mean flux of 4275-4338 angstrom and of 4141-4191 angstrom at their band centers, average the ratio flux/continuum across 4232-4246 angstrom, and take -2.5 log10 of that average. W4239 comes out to -0.05 mag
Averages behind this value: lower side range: 20.9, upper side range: 20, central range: 21.4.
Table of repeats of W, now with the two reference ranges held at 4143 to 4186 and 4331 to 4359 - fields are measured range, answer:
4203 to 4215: 0.44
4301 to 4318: 2.29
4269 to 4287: 0.26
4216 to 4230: 0.73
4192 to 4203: -0.03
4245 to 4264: 0.21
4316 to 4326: -0.59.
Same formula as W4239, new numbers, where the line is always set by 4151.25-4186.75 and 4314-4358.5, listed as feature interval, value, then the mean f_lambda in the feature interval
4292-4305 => 0.158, 18.3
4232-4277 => -0.007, 21.1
